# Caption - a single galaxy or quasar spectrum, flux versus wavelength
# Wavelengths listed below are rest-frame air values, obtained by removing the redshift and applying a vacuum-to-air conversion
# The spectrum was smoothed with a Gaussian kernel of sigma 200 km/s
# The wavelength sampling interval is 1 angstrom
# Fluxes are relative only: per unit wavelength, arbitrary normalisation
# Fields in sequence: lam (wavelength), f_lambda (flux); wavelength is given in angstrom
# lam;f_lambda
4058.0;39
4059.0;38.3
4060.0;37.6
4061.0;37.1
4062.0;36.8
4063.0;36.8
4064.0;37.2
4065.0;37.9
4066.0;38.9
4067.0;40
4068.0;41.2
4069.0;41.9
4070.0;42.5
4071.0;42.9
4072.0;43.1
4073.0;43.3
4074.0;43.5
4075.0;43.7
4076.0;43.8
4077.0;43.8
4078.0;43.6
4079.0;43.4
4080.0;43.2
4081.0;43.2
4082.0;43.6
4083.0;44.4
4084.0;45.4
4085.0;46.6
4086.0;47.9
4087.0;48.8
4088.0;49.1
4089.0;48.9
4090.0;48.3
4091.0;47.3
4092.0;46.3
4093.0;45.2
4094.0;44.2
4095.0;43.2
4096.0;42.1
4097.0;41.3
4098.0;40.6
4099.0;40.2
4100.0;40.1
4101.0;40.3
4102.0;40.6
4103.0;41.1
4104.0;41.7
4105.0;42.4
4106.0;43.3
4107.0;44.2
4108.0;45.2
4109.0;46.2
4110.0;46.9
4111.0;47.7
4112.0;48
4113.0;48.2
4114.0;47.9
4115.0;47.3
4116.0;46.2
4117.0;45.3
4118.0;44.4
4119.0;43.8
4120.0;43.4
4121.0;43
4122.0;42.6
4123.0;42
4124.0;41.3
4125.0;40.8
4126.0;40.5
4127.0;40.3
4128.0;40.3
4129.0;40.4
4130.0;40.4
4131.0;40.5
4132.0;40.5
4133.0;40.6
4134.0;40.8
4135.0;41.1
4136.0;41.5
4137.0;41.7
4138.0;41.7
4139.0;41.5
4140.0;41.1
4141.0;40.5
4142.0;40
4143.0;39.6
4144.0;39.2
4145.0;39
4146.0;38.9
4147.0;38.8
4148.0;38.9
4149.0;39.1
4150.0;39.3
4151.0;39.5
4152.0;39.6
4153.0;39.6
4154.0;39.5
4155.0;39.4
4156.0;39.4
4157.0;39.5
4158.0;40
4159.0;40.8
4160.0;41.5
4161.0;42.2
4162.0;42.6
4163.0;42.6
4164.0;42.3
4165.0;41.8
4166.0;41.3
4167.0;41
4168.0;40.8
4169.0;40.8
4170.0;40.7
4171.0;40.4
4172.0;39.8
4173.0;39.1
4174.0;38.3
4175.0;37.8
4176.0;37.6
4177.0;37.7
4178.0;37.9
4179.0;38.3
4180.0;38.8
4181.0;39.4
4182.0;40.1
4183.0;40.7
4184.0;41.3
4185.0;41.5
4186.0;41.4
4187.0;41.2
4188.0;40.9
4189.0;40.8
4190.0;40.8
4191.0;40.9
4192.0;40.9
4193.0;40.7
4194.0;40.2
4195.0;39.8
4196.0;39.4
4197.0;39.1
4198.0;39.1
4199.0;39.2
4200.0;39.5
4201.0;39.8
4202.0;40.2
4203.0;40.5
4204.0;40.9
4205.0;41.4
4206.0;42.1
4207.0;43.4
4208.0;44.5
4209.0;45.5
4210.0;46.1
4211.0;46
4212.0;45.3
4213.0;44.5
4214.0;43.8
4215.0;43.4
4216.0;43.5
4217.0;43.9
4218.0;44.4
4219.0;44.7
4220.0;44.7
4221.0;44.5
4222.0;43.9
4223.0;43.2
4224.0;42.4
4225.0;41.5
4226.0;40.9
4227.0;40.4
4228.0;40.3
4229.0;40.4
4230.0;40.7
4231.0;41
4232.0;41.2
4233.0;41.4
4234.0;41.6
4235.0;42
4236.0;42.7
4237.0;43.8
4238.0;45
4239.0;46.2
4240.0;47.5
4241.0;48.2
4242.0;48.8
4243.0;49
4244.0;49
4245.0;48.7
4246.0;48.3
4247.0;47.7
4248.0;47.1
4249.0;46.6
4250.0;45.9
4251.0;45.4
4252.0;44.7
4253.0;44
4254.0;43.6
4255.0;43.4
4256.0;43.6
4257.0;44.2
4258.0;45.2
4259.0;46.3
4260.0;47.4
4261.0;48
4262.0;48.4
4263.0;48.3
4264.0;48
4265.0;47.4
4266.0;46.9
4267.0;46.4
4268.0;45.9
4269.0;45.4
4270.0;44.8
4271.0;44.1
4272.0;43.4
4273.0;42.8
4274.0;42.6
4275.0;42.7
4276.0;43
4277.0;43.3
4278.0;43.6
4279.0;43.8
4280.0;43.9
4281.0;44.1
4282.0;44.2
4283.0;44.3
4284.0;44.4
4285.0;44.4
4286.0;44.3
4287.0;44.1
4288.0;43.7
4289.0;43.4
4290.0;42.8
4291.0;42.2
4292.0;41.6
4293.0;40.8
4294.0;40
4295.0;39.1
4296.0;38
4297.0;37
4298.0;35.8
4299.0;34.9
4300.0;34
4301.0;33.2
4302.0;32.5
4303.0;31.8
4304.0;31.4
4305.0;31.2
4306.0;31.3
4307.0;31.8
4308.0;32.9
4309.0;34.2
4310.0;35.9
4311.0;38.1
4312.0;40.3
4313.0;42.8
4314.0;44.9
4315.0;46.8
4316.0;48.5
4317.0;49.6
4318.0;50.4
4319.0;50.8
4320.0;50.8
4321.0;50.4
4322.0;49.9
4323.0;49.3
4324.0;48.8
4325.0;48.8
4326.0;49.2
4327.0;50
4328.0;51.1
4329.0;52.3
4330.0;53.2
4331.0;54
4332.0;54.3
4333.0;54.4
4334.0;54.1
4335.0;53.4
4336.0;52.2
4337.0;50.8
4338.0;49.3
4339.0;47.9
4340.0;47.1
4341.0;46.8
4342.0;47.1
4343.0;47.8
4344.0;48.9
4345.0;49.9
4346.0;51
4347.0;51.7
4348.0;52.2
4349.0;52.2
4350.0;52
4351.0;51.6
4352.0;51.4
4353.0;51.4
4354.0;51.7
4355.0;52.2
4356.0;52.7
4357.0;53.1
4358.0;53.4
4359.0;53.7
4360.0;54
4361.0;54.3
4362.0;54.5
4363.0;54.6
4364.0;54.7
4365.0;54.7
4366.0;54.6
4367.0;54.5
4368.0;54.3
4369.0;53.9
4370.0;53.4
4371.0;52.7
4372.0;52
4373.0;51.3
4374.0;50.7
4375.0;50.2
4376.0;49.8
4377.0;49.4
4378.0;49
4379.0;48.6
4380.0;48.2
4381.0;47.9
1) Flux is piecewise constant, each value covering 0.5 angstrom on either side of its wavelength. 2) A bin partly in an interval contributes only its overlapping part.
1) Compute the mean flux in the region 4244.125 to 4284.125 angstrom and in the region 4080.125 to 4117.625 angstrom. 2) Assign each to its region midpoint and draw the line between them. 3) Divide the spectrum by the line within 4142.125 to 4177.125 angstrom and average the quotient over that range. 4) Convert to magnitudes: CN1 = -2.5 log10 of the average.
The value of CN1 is 0.13 mag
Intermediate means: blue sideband 44.8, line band 40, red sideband 45.3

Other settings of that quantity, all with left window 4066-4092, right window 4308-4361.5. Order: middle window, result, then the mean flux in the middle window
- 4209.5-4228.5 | 0.09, 43.5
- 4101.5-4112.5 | 0.02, 44.3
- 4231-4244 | 0.07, 44.8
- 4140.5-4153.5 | 0.16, 39.4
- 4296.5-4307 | 0.42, 33.2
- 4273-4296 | 0.13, 42.9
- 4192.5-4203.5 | 0.18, 39.8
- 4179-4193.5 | 0.15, 40.6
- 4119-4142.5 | 0.11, 41.2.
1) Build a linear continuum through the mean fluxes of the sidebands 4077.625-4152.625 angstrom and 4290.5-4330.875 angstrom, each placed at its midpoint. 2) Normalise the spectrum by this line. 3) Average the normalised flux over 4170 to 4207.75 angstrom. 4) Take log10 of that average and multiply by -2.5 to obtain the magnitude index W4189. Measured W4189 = 0.07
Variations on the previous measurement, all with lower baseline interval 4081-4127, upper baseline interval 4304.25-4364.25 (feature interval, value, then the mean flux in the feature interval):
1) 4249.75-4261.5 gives 0.05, 45.1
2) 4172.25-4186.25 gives 0.17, 39.2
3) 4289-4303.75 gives 0.27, 37.5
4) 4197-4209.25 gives 0.13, 41.2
